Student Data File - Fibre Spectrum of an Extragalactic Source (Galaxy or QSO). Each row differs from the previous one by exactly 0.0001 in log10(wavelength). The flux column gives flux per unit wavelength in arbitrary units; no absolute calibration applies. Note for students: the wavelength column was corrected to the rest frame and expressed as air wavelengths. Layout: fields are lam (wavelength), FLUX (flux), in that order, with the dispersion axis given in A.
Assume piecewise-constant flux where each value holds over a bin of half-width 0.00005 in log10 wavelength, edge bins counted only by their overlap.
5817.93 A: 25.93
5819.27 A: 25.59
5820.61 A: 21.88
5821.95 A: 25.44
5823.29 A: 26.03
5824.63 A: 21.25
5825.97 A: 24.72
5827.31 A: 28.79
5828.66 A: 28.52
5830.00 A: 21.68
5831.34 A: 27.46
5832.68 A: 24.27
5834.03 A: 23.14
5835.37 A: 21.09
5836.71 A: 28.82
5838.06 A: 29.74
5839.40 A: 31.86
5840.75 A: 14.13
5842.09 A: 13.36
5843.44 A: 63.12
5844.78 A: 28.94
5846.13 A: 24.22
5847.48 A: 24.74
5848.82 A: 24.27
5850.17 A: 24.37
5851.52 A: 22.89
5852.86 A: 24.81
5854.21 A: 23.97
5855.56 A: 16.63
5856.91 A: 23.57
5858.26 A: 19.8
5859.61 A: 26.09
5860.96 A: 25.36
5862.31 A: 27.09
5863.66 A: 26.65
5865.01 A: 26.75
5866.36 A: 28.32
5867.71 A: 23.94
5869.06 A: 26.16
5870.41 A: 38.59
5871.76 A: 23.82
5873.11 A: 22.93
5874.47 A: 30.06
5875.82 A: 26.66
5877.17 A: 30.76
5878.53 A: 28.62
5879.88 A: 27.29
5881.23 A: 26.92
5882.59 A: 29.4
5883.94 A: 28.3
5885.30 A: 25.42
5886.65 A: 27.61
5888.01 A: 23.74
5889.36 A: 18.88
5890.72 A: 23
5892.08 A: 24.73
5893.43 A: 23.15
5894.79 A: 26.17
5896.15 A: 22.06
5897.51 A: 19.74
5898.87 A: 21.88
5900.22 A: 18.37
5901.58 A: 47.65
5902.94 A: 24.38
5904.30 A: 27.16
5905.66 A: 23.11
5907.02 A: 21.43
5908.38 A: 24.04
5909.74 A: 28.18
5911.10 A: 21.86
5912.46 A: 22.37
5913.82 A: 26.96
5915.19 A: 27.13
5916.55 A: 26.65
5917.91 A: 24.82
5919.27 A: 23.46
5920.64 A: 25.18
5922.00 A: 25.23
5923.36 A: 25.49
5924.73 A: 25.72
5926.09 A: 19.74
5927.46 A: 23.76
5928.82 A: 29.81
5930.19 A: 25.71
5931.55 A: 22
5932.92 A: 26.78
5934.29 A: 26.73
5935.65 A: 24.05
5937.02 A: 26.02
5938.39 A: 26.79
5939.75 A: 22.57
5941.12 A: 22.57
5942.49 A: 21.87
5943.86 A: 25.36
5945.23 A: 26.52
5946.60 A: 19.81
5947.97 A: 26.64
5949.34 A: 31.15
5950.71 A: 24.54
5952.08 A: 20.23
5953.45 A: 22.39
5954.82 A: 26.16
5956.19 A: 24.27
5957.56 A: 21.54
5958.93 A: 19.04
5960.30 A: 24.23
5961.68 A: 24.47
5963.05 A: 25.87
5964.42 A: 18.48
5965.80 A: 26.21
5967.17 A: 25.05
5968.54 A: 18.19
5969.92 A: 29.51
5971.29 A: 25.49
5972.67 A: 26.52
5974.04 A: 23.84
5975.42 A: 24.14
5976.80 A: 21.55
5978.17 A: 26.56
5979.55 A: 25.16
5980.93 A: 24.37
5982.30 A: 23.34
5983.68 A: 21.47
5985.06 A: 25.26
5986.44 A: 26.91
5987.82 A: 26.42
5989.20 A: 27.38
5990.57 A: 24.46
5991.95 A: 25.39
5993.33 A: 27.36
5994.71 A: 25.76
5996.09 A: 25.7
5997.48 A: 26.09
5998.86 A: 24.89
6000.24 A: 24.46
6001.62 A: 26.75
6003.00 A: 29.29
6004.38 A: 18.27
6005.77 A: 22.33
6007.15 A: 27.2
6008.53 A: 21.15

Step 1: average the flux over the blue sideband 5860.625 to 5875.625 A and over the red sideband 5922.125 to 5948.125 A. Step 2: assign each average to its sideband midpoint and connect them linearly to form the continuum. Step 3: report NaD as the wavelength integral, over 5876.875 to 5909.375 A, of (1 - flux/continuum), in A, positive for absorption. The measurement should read 0.92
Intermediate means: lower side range 27.3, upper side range 24.6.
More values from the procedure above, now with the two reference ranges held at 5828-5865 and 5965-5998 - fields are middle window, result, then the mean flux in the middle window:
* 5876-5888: -1.08 A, 27.7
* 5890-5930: 0.63 A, 24.9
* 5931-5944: 0.40 A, 24.5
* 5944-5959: 0.64 A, 24.1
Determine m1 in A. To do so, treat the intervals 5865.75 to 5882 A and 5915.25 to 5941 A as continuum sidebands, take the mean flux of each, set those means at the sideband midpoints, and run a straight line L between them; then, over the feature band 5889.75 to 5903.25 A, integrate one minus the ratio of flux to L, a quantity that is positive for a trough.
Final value 0.8 A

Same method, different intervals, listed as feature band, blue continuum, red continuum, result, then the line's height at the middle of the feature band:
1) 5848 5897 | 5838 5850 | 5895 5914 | 1.9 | 26.6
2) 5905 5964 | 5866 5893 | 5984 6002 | 4.1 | 26.3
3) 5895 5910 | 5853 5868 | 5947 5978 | -0.6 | 24.3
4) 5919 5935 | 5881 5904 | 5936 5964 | -0.3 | 24.6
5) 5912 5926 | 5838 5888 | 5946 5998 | 0.2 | 25.5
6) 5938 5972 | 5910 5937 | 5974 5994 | 1.4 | 25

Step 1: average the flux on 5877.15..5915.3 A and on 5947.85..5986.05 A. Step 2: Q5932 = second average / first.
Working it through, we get 0.9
